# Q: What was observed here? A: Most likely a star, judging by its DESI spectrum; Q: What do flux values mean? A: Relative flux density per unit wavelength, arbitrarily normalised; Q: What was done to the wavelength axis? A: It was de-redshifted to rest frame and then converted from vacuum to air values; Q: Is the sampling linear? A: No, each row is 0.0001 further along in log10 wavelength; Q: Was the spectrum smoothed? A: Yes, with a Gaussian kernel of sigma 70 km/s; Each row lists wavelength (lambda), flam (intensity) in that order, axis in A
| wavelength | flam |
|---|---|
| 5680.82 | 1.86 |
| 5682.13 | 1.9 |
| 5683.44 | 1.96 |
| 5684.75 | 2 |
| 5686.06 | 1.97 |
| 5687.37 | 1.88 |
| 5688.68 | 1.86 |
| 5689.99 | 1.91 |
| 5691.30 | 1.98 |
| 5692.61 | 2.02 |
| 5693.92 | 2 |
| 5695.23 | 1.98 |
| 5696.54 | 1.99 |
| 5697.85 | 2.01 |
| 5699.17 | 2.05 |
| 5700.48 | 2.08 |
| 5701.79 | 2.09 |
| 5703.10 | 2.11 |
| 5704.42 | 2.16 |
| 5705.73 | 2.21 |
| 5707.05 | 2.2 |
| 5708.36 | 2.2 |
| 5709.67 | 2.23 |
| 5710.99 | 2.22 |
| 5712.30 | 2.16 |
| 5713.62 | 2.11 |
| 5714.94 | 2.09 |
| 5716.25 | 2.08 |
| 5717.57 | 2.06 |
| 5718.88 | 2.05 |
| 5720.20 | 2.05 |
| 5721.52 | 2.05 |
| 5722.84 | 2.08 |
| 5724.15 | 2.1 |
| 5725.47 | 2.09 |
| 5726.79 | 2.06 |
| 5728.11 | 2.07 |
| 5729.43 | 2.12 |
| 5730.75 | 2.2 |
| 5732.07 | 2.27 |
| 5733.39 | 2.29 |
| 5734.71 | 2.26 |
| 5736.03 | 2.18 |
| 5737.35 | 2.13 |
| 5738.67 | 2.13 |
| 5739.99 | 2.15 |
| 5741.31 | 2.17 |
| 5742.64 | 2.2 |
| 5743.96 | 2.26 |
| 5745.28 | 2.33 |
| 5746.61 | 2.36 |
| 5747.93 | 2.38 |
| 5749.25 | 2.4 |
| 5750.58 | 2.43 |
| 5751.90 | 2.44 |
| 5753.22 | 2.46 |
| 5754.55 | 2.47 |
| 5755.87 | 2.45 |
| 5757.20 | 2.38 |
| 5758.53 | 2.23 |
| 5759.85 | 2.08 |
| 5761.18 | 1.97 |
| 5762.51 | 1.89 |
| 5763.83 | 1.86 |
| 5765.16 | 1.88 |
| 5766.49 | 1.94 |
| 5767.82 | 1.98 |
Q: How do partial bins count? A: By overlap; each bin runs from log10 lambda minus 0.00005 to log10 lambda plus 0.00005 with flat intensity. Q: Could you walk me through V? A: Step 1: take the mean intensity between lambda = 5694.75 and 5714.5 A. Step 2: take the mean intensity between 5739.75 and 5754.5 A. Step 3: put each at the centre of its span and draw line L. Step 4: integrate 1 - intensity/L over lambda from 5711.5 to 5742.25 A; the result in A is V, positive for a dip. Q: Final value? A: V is 1.4 A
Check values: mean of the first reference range 2.12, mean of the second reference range 2.34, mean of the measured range 2.13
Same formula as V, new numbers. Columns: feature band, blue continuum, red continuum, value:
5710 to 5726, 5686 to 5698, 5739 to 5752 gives 0.2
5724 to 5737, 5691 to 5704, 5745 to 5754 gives 0.6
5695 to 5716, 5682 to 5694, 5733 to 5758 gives -0.6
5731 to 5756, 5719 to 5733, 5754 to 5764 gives -1.8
